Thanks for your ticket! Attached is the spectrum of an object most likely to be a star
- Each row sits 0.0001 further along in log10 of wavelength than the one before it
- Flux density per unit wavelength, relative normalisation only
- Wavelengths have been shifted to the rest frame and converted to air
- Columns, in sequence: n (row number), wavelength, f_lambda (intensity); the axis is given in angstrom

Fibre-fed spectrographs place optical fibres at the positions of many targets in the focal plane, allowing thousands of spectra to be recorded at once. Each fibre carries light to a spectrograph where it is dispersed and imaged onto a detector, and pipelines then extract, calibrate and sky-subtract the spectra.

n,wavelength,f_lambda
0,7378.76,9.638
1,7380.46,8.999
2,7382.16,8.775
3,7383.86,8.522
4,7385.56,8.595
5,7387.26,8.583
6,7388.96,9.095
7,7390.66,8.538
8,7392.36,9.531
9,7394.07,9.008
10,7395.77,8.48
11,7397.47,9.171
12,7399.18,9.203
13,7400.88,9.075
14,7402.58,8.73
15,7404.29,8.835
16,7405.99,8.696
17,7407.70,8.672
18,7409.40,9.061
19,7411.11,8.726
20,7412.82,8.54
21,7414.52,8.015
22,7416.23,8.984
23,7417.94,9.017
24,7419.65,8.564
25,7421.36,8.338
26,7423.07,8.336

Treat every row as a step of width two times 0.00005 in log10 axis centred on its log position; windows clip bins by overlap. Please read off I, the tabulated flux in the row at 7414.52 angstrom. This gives 8.015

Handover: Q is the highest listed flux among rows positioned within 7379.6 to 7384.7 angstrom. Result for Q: 8.999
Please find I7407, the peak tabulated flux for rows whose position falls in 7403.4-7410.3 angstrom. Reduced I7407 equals 9.061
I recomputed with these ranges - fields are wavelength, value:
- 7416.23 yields 8.984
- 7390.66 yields 8.538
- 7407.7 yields 8.672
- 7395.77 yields 8.48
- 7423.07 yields 8.336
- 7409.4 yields 9.061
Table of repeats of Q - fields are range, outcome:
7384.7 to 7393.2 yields 9.531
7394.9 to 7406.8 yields 9.203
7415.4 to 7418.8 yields 9.017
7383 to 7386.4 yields 8.595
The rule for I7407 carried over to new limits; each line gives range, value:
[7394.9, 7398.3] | 9.171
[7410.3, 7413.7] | 8.726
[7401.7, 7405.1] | 8.835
